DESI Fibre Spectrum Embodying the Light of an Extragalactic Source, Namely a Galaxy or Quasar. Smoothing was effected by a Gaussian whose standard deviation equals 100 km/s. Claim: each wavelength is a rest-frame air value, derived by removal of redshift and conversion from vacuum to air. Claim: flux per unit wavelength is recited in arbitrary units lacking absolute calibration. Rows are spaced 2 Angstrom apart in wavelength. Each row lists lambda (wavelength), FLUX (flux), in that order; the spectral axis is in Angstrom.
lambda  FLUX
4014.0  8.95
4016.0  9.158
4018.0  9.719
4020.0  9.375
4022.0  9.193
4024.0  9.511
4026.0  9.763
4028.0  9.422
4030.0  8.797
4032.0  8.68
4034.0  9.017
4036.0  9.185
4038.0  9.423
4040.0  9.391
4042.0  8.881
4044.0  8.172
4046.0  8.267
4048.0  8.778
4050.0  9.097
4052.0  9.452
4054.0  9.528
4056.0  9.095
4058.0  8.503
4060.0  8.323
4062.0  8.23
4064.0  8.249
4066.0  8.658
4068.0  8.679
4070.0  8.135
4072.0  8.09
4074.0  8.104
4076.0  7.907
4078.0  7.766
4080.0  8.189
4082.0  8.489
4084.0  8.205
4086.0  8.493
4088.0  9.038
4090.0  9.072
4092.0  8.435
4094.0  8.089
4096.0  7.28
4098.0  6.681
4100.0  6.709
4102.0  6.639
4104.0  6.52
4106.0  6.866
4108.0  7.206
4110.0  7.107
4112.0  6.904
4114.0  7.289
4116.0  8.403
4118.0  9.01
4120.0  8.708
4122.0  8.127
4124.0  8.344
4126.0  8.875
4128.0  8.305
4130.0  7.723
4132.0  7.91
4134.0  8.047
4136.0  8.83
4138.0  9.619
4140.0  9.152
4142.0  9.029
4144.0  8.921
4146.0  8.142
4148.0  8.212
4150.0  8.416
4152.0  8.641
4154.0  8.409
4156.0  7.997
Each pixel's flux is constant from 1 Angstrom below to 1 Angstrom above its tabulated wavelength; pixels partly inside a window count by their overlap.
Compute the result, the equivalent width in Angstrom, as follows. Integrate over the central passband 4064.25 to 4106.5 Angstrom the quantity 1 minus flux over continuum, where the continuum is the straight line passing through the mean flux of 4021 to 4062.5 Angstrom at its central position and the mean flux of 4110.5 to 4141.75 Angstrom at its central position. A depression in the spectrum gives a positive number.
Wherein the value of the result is 3.6 Angstrom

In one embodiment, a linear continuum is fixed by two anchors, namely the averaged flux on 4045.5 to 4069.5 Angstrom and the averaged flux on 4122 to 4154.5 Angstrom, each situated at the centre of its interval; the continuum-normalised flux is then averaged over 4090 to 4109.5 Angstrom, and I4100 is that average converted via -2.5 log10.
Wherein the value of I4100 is 0.19 mag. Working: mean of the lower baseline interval 8.74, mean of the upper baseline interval 8.53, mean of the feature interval 7.26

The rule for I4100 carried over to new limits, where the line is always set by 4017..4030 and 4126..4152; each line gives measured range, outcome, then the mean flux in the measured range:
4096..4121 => 0.19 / 7.33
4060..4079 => 0.11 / 8.21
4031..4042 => 0.03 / 9.12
